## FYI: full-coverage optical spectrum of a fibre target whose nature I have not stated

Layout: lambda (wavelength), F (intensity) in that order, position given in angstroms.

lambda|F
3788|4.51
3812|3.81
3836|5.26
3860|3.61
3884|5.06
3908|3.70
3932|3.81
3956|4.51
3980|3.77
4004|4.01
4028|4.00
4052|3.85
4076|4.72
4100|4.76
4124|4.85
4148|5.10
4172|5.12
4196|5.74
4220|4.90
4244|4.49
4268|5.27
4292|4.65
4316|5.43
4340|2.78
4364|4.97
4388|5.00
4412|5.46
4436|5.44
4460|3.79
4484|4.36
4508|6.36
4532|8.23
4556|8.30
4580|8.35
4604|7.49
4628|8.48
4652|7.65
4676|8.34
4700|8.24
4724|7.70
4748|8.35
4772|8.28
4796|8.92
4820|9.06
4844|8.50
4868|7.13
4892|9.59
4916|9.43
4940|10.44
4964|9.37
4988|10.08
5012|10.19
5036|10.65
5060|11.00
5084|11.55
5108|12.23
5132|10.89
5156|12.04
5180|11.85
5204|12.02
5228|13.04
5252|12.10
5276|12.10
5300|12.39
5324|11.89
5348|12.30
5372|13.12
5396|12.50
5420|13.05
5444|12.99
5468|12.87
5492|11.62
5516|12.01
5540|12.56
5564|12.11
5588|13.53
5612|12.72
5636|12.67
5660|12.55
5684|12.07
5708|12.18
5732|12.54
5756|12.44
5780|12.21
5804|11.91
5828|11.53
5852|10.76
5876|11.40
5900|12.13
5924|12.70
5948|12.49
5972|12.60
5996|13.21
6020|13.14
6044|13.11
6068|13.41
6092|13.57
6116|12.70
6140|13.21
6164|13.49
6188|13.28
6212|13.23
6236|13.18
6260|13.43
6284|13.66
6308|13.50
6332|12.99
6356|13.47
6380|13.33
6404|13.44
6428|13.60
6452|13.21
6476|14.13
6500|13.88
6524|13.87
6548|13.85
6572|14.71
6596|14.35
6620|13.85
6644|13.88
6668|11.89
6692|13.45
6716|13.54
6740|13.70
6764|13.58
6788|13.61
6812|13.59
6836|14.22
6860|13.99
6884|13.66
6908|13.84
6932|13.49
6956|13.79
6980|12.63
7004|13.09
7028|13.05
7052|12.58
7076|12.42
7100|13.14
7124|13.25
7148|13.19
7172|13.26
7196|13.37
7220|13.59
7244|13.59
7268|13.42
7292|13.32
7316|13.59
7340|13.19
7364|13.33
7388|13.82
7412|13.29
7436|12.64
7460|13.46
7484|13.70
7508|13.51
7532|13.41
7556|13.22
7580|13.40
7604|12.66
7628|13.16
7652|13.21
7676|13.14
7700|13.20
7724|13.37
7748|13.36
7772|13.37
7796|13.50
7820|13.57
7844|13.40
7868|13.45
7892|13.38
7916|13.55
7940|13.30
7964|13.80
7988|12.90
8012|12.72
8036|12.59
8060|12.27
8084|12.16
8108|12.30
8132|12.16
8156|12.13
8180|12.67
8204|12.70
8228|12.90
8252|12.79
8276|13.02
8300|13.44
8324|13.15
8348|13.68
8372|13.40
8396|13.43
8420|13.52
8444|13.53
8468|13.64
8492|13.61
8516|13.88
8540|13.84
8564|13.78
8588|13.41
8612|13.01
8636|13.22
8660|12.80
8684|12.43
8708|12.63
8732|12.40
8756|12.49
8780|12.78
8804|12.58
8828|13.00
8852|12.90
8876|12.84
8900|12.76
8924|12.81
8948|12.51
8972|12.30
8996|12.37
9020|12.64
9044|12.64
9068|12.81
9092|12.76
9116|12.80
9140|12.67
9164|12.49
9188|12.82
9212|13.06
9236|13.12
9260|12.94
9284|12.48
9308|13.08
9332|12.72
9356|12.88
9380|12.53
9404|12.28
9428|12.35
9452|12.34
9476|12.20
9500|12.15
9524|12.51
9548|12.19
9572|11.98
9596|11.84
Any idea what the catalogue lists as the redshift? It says 0.131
